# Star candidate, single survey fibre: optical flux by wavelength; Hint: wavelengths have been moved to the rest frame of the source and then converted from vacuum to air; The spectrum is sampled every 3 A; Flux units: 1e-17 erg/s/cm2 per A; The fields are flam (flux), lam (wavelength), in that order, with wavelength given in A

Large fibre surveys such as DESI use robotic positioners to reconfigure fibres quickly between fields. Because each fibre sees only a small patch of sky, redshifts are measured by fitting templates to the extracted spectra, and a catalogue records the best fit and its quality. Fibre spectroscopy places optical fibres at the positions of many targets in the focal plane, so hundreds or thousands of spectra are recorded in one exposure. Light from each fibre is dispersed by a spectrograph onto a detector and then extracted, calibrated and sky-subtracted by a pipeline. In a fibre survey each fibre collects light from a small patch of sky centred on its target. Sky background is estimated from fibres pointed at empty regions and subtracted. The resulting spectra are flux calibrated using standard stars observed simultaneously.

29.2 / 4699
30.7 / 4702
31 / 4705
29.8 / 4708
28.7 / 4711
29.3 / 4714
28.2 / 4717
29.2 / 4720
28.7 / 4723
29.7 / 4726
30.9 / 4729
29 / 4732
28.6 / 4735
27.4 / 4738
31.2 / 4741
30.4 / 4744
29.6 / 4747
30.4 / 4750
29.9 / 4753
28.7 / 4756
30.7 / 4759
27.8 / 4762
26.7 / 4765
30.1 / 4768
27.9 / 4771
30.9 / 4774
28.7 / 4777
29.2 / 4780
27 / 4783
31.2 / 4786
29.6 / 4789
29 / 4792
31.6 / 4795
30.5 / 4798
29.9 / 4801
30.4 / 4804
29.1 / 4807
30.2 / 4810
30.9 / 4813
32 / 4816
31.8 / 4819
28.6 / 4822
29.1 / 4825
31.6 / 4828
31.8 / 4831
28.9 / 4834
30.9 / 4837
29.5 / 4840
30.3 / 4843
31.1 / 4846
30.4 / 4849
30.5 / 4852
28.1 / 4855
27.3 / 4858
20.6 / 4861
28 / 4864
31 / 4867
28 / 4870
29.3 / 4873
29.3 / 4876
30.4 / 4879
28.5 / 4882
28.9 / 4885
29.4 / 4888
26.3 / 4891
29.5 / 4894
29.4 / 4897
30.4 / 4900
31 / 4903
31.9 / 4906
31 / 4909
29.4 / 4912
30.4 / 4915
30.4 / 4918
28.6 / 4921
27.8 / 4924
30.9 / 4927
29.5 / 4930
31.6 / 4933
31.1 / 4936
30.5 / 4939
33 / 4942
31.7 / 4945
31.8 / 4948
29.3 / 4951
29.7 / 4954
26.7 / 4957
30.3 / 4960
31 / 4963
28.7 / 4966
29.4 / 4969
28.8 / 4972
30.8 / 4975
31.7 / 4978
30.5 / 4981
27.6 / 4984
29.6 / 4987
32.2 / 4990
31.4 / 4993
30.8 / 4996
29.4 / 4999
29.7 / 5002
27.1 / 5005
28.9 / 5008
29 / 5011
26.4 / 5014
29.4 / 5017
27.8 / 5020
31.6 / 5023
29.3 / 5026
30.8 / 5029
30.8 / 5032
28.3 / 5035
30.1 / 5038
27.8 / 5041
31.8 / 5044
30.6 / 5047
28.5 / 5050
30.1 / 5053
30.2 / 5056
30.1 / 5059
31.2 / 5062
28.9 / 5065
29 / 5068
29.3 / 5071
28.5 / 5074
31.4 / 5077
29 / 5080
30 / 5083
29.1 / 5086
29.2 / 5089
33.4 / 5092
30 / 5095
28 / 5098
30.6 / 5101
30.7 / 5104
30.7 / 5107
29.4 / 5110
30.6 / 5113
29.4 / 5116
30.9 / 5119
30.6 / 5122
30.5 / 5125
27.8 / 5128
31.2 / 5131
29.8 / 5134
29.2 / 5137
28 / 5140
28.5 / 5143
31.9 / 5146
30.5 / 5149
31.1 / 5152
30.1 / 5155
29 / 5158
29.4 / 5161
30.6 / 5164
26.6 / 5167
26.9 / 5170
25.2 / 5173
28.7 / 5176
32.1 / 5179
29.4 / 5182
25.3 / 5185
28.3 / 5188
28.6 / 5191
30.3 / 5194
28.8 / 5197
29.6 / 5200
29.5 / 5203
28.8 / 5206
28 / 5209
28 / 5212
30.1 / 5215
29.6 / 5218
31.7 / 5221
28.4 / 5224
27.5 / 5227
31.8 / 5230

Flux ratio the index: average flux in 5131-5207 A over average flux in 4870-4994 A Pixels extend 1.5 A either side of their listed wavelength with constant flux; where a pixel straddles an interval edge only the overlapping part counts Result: 0.97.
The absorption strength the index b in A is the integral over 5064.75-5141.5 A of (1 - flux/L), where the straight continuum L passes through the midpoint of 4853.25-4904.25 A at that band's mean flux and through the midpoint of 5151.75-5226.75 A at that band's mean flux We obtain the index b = -2.73 A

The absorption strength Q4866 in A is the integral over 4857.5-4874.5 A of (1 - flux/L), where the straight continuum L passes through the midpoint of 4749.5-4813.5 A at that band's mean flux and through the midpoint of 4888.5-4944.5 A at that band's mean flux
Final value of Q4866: 1.45 A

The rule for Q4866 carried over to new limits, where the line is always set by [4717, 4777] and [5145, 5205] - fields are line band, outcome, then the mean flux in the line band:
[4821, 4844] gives -0.67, 30.1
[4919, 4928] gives 0.04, 29.1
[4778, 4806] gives -0.48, 29.8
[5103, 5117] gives -0.51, 30.2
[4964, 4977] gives -0.17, 29.6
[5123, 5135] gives -0.31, 29.9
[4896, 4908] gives -0.62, 30.7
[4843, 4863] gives 0.74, 28.2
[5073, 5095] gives -0.75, 30.1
